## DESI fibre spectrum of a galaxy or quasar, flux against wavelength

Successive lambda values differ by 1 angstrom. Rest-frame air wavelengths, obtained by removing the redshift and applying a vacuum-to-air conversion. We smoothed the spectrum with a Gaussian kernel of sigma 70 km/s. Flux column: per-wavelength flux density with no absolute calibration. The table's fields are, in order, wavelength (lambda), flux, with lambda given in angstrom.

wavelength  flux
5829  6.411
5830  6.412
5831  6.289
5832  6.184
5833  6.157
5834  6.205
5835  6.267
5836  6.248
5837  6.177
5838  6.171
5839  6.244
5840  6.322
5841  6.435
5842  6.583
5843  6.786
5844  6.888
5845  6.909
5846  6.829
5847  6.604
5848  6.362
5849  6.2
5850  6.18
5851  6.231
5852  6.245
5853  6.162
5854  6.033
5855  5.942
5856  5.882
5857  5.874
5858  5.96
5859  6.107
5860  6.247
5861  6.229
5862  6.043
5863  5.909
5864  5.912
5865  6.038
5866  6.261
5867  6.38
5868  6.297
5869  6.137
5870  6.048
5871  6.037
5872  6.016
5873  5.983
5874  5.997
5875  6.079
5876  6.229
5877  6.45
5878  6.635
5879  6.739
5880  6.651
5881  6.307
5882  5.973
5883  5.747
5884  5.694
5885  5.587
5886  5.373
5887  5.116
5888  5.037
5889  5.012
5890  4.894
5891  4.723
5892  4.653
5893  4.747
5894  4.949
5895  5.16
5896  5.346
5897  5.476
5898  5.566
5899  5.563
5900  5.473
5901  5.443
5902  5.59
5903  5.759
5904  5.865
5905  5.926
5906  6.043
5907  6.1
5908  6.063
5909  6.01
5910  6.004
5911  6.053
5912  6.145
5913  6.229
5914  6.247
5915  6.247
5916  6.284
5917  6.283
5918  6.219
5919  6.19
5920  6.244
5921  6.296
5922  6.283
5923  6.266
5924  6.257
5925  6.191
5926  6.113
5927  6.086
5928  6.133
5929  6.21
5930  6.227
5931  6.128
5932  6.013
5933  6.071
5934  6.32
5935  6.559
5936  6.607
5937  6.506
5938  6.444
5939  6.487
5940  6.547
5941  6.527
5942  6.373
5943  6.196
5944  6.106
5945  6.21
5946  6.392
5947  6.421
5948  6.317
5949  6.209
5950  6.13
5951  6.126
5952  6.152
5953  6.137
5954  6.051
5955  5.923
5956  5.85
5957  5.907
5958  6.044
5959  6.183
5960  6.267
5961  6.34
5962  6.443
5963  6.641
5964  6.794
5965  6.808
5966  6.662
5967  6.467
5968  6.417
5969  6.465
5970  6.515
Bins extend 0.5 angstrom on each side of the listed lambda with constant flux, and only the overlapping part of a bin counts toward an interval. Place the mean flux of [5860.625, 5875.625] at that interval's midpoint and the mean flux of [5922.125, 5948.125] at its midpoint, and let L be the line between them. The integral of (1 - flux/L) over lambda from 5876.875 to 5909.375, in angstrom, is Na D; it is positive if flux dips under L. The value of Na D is 2.9 angstrom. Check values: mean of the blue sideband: 6.09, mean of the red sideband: 6.3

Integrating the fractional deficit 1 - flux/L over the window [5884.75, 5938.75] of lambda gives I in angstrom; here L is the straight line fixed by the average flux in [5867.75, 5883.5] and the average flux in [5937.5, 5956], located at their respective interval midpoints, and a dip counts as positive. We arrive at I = 3.2 angstrom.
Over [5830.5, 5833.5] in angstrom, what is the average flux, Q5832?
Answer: 6.21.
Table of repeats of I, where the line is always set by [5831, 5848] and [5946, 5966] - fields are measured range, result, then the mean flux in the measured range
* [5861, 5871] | 0.43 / 6.12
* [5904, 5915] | 0.44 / 6.08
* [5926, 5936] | 0.14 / 6.21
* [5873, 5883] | 0.13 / 6.29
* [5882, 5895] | 2.45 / 5.16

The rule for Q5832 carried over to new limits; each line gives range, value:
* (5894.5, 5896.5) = 5.25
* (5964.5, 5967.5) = 6.65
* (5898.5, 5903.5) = 5.57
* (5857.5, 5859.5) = 6.03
